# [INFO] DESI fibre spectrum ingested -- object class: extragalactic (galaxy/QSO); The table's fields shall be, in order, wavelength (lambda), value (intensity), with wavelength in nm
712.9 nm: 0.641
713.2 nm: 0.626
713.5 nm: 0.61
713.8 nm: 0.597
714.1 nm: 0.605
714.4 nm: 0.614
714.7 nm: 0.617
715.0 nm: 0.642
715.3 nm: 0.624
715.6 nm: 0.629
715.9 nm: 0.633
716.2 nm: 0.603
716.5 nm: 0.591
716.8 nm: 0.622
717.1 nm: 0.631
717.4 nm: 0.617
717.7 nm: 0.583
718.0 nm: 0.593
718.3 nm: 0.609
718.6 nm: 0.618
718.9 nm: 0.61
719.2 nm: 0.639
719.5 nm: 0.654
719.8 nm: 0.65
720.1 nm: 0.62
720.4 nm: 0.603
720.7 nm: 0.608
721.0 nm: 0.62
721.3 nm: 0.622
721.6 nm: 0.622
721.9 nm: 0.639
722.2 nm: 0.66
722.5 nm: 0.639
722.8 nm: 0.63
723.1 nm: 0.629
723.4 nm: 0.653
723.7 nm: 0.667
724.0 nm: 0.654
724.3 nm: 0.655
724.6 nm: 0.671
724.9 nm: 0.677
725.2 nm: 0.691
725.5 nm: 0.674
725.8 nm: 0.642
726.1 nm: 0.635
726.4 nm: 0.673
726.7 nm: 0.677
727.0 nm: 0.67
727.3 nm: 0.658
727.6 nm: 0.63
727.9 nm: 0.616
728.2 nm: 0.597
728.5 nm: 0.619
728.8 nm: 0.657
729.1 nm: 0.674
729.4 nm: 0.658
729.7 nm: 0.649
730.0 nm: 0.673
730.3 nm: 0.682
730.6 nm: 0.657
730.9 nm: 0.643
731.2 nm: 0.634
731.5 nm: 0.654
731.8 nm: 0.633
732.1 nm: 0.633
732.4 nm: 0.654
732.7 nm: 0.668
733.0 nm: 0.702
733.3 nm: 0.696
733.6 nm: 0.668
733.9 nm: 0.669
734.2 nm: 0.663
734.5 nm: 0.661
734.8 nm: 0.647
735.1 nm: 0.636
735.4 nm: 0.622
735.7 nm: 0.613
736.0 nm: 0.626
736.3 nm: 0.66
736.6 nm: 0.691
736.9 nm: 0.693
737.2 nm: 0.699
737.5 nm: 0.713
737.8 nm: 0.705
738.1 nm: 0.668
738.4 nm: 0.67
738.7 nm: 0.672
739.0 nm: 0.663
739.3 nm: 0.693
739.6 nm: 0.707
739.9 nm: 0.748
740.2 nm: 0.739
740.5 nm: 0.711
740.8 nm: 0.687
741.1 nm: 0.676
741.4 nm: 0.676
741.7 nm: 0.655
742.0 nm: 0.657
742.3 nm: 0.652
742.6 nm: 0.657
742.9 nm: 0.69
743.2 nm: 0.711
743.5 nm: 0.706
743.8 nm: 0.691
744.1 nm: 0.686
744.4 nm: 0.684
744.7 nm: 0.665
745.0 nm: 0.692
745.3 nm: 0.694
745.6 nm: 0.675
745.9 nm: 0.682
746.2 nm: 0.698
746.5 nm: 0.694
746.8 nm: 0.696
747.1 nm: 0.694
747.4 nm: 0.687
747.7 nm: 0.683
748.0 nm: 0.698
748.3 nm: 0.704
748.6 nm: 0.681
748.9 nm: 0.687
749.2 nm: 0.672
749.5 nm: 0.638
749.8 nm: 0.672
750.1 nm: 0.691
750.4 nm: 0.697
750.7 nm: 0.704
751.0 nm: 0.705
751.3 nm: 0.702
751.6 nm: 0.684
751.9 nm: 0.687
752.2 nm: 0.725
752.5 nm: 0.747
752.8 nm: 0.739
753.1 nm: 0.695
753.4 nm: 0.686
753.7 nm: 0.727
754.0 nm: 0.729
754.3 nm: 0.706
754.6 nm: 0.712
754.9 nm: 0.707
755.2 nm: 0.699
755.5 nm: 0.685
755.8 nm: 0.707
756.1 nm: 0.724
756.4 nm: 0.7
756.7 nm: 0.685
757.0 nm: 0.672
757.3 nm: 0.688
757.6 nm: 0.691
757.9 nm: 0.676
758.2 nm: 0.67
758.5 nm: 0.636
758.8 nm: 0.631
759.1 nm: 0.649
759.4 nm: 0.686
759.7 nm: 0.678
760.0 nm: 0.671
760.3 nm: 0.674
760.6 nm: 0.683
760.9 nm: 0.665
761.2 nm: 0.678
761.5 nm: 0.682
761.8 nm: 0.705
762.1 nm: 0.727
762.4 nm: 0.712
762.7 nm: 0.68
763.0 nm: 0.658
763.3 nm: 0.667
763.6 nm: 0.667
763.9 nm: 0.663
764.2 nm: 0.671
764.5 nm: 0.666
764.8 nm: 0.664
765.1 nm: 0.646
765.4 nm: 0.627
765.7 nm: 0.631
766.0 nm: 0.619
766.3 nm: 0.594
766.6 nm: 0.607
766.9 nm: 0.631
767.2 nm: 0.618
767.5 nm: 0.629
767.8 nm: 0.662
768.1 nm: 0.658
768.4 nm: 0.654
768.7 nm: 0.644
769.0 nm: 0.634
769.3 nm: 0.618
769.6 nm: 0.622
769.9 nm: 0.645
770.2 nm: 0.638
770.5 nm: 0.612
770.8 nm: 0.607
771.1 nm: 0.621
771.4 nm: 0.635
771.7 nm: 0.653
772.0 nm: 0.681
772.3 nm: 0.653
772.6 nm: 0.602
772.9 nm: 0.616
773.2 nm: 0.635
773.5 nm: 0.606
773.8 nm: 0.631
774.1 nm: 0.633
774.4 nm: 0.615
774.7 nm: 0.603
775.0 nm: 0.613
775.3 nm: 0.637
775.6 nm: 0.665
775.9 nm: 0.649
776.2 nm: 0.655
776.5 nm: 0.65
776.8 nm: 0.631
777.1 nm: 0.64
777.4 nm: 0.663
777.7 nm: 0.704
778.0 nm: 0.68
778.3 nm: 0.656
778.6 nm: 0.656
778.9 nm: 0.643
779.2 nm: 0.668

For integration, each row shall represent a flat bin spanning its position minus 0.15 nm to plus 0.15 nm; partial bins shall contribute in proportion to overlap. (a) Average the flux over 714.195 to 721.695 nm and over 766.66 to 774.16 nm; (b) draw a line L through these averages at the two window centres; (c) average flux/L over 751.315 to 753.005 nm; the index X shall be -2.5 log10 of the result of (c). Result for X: -0.14 mag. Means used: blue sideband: 0.619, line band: 0.715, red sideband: 0.633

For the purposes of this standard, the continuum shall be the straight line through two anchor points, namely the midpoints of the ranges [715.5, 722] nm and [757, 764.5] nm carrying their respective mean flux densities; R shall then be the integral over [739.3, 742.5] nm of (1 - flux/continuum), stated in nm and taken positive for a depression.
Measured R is -0.207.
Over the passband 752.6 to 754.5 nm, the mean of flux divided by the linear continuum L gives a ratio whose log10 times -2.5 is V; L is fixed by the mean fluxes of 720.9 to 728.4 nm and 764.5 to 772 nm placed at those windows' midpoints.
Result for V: -0.122 mag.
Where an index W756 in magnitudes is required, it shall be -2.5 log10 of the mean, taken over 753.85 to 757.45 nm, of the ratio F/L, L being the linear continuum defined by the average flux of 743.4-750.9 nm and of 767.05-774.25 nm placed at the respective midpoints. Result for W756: -0.05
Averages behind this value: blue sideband 0.687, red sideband 0.634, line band 0.701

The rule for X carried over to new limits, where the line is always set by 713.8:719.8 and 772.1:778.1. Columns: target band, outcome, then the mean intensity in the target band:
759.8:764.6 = -0.07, 0.679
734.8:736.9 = -0.04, 0.645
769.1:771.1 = 0.02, 0.624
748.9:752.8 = -0.11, 0.695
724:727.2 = -0.08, 0.666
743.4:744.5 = -0.10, 0.691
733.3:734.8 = -0.07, 0.666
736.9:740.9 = -0.12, 0.698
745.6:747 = -0.10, 0.691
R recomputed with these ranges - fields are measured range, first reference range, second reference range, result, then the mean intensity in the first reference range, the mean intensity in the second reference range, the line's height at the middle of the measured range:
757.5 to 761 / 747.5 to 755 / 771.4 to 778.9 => 0.066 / 0.699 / 0.643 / 0.68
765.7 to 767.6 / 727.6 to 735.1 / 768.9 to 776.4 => 0.052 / 0.654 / 0.631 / 0.635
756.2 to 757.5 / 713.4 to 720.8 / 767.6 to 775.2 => -0.125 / 0.617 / 0.632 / 0.628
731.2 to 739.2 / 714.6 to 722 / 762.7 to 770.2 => -0.465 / 0.62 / 0.642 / 0.628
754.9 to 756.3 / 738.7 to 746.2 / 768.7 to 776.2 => -0.087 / 0.687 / 0.631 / 0.663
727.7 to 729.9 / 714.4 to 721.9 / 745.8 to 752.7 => 0.019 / 0.619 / 0.693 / 0.645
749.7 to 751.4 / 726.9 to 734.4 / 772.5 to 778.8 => -0.125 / 0.654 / 0.64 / 0.648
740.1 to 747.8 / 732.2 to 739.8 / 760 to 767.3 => -0.209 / 0.671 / 0.66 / 0.668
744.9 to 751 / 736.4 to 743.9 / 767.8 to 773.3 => -0.109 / 0.689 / 0.636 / 0.675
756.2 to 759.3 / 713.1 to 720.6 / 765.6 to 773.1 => -0.210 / 0.617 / 0.631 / 0.628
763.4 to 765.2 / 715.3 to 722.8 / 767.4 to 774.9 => -0.093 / 0.622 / 0.632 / 0.631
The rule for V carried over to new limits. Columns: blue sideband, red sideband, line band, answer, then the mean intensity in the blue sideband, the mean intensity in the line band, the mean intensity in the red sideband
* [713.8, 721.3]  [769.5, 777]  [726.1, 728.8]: -0.04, 0.618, 0.643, 0.632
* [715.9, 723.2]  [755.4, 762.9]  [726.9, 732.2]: -0.02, 0.622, 0.646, 0.682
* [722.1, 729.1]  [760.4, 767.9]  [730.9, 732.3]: 0.02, 0.651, 0.64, 0.658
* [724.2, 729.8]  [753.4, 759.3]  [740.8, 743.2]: 0.00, 0.654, 0.67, 0.689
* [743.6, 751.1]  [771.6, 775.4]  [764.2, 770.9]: 0.01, 0.687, 0.634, 0.629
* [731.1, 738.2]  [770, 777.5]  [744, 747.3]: -0.05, 0.663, 0.687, 0.634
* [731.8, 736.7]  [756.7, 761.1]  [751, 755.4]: -0.07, 0.656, 0.71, 0.67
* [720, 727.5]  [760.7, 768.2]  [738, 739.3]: -0.03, 0.648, 0.671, 0.657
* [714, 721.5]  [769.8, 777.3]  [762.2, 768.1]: -0.03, 0.618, 0.649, 0.633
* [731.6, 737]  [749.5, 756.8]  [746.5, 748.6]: 0.00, 0.657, 0.693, 0.704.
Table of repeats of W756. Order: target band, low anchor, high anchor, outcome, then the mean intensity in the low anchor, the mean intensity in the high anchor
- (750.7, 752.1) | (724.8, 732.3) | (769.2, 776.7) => -0.09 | 0.652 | 0.632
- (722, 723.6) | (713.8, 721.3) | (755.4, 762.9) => -0.03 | 0.618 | 0.682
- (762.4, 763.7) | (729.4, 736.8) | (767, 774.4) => -0.06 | 0.656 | 0.633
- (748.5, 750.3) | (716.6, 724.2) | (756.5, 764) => -0.02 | 0.628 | 0.676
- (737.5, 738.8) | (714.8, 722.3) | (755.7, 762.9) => -0.05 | 0.621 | 0.682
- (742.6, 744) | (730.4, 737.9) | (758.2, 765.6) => -0.05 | 0.661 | 0.67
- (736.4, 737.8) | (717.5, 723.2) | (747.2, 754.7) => -0.05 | 0.623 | 0.698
